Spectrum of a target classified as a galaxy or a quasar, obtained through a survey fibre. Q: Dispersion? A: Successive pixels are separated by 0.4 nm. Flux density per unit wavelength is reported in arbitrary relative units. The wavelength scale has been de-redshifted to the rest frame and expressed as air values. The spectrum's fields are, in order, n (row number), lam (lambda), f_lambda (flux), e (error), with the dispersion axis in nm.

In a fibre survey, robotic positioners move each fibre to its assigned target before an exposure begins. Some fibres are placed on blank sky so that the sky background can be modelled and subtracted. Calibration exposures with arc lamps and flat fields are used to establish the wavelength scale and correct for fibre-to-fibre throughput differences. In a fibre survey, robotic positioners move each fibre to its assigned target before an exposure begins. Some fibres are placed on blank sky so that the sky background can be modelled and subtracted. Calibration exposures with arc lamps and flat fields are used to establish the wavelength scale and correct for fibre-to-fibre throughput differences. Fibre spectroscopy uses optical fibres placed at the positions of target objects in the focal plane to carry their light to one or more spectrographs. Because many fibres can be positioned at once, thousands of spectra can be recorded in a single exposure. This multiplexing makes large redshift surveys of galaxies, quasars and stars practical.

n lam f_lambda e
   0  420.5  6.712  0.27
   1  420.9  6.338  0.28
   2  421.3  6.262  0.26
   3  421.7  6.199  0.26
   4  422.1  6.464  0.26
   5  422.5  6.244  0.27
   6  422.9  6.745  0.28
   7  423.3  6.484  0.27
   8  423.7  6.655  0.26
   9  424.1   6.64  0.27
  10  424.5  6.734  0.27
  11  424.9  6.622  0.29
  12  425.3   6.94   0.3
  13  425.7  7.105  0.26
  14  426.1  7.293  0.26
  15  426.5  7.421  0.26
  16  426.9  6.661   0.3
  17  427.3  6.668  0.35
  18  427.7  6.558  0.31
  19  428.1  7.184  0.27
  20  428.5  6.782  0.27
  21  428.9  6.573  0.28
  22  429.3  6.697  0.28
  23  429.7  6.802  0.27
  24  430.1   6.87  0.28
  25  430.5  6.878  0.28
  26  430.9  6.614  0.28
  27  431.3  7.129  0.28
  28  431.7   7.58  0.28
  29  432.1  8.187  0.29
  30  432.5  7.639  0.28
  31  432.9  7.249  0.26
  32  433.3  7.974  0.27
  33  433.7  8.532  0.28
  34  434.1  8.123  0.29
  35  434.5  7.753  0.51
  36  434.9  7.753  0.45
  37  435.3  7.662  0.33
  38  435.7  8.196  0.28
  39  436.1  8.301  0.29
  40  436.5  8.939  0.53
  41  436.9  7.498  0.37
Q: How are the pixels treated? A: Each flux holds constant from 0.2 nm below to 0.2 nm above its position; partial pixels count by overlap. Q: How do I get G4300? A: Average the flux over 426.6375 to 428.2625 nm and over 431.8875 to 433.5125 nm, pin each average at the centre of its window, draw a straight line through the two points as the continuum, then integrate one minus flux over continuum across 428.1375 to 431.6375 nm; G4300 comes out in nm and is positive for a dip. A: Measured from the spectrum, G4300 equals 0.19 nm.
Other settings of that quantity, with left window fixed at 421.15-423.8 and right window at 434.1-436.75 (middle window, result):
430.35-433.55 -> 0.09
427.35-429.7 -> 0.15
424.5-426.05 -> -0.03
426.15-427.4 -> 0.00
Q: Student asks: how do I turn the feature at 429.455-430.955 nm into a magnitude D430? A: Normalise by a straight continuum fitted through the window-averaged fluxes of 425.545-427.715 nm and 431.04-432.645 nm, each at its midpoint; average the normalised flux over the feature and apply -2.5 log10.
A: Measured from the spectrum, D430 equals 0.091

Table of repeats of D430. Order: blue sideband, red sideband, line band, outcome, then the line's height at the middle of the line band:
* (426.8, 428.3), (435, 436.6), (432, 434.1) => -0.03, 7.73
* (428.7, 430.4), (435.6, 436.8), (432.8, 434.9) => -0.02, 7.83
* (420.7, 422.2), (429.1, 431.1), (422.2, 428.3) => -0.05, 6.51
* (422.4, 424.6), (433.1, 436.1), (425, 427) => -0.03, 6.91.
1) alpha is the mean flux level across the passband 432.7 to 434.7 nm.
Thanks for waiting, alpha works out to 7.93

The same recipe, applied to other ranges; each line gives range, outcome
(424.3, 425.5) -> 6.77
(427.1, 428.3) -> 6.8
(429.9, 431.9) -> 7.01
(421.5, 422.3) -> 6.33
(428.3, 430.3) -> 6.74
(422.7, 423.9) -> 6.63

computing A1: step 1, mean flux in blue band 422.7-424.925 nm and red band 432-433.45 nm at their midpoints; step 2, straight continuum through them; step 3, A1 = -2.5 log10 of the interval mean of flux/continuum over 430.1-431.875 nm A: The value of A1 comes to 0.07 mag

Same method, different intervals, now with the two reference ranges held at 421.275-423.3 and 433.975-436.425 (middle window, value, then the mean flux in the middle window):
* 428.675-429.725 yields 0.092 mag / 6.67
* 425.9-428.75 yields 0.015 mag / 6.93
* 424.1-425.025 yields 0.002 mag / 6.67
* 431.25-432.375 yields -0.016 mag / 7.7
